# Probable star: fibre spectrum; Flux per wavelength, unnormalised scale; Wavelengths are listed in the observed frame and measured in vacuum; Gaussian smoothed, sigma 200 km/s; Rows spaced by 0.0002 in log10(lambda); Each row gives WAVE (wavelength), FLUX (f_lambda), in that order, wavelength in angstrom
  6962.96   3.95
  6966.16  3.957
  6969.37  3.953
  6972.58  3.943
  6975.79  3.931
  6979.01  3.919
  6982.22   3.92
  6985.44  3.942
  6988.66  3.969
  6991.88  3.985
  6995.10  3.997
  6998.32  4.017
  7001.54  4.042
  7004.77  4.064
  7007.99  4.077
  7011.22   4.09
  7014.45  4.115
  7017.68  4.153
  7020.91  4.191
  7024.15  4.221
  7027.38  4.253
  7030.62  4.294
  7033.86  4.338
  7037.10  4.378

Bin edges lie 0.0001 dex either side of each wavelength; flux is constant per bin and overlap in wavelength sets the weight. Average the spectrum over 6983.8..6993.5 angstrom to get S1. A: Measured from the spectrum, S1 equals 3.96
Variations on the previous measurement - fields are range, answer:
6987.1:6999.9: 3.99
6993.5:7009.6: 4.04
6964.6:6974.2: 3.95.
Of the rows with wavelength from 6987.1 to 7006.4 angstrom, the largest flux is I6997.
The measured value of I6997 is 4.064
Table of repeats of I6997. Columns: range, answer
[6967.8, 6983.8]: 3.953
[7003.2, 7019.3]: 4.153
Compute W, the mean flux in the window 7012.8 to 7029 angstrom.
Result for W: 4.19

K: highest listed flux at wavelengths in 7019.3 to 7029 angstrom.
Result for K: 4.253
